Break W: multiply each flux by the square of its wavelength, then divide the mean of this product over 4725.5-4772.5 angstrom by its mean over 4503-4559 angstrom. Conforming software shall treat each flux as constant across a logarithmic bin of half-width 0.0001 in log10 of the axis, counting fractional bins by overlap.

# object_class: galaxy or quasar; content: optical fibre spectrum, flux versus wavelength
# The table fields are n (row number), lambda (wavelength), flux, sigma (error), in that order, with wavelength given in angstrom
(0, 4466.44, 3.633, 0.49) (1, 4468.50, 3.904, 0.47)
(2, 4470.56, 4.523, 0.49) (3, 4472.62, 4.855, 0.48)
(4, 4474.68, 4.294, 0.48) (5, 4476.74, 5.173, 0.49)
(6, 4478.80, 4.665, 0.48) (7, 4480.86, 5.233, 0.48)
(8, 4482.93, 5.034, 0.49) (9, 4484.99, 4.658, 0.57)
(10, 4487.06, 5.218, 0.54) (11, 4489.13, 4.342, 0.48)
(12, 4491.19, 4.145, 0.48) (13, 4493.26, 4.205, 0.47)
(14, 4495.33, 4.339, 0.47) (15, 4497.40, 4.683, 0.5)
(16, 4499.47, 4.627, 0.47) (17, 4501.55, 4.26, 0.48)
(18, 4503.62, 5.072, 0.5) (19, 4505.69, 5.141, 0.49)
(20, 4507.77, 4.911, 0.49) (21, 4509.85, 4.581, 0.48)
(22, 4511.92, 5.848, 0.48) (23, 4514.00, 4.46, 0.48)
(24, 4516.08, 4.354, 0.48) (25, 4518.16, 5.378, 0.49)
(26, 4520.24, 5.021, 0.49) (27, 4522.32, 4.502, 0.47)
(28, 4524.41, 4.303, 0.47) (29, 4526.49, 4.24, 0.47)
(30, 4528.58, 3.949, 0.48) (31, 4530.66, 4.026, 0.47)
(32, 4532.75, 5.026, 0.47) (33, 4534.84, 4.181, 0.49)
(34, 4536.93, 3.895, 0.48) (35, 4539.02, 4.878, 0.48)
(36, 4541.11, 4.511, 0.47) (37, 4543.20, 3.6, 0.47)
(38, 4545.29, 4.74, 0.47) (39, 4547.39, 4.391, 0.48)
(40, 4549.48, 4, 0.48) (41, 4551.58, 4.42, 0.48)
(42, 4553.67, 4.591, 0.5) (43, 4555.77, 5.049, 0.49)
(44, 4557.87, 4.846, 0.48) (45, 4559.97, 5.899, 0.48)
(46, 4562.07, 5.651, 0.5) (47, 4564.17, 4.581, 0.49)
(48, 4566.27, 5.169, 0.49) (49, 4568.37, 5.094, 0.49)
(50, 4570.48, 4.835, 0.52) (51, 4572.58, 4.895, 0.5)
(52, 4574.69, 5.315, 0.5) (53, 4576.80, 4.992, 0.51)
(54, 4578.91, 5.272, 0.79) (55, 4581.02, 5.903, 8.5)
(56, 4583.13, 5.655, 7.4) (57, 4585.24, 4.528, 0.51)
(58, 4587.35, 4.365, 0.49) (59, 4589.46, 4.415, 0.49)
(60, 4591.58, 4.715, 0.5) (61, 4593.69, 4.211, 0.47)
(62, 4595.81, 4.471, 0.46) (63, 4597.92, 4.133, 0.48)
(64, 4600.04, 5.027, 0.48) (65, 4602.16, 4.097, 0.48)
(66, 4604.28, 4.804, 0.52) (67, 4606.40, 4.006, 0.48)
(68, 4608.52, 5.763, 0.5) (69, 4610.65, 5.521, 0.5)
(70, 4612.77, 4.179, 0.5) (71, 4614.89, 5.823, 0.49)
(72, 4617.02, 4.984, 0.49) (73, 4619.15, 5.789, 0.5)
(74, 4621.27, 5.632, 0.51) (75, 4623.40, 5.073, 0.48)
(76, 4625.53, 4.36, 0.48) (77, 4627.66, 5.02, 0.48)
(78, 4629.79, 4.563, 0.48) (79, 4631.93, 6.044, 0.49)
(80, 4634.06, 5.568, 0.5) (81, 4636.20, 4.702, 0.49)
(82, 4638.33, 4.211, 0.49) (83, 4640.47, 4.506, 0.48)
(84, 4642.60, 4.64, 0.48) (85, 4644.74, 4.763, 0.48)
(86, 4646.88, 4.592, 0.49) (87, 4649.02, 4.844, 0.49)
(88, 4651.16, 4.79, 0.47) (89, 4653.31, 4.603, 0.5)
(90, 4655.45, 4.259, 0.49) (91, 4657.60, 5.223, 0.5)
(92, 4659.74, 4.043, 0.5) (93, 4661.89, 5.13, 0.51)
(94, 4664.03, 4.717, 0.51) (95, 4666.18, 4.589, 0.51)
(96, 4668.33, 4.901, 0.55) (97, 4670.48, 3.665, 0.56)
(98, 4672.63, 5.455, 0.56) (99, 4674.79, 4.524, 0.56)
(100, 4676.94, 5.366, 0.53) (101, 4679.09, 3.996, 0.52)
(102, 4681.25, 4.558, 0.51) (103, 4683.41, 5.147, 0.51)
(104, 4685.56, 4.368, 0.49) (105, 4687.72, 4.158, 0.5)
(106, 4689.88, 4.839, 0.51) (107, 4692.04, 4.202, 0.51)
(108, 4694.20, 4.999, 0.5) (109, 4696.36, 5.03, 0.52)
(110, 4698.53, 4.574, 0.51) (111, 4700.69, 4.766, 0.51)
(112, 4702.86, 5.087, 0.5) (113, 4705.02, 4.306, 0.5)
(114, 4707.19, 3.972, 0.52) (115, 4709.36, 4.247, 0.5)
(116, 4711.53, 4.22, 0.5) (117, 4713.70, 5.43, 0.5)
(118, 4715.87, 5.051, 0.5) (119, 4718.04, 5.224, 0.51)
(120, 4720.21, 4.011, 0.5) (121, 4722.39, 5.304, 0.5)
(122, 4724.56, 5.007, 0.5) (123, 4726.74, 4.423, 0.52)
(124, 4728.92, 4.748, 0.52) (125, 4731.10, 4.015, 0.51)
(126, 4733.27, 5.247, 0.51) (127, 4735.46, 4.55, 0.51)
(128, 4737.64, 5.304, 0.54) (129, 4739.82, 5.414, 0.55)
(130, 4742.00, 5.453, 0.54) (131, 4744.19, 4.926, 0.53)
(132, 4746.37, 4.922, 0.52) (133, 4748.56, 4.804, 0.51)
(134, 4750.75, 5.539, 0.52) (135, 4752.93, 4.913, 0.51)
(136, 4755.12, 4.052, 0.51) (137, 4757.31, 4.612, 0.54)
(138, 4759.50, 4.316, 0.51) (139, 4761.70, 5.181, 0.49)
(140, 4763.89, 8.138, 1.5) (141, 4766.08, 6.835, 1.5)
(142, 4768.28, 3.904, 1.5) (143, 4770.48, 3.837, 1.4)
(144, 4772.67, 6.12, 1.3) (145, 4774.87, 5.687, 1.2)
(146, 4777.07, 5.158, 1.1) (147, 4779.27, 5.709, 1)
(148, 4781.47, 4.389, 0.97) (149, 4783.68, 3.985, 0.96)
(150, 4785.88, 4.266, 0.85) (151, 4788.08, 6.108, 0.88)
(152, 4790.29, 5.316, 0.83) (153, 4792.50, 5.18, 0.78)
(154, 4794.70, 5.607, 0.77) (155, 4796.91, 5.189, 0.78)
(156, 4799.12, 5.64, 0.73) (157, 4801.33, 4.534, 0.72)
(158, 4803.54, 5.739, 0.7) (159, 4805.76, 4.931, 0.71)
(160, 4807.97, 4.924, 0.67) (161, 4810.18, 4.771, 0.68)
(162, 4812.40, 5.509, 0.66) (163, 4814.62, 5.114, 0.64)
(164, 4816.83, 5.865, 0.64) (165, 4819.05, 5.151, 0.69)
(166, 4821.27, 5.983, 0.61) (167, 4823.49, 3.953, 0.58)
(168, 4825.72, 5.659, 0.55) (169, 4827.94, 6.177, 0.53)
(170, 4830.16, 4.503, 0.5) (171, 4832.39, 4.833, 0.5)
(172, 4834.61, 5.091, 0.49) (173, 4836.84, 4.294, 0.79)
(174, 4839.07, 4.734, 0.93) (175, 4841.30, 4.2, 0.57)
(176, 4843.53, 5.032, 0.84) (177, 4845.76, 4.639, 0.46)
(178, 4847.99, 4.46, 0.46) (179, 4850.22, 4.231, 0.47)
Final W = 1.20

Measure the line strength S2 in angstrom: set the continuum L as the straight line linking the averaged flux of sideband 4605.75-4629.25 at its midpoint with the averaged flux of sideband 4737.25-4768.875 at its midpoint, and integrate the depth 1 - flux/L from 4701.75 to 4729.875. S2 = 2.8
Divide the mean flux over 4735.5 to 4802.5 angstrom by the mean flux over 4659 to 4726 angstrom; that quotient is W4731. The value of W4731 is 1.10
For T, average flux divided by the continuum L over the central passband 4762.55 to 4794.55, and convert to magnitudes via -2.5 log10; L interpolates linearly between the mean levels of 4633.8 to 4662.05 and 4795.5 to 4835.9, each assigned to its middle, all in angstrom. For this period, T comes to -0.05 mag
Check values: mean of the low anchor 4.67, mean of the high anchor 5.2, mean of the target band 5.34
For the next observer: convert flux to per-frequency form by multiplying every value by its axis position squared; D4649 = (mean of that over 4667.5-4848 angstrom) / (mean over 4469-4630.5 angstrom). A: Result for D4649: 1.14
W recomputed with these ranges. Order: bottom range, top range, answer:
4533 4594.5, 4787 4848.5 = 1.19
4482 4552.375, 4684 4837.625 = 1.22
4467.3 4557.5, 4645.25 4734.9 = 1.10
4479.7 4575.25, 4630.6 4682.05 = 1.07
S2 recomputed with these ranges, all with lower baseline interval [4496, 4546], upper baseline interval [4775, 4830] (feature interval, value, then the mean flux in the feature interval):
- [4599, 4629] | -1.3 angstrom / 5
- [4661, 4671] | 0.5 angstrom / 4.64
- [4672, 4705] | 1.6 angstrom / 4.71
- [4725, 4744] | 0.6 angstrom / 4.9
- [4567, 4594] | -1.4 angstrom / 4.96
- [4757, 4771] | -0.7 angstrom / 5.35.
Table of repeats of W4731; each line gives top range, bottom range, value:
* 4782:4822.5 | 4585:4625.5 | 1.08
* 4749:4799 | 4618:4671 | 1.08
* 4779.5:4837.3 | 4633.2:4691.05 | 1.10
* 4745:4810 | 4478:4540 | 1.11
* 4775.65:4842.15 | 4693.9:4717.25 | 1.08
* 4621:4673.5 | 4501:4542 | 1.03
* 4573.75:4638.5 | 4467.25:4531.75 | 1.07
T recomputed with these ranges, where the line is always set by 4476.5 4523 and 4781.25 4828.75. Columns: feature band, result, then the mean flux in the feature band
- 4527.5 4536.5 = 0.13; 4.27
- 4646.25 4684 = 0.07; 4.68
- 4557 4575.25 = -0.06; 5.14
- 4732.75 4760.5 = 0.04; 4.92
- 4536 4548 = 0.12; 4.34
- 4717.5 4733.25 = 0.09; 4.7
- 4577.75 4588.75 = -0.05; 5.12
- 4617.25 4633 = -0.05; 5.2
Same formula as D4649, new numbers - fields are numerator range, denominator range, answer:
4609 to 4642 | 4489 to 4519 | 1.14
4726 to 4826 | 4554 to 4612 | 1.13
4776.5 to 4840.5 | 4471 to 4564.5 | 1.24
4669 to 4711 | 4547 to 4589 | 0.97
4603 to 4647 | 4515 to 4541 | 1.16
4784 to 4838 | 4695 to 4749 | 1.12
